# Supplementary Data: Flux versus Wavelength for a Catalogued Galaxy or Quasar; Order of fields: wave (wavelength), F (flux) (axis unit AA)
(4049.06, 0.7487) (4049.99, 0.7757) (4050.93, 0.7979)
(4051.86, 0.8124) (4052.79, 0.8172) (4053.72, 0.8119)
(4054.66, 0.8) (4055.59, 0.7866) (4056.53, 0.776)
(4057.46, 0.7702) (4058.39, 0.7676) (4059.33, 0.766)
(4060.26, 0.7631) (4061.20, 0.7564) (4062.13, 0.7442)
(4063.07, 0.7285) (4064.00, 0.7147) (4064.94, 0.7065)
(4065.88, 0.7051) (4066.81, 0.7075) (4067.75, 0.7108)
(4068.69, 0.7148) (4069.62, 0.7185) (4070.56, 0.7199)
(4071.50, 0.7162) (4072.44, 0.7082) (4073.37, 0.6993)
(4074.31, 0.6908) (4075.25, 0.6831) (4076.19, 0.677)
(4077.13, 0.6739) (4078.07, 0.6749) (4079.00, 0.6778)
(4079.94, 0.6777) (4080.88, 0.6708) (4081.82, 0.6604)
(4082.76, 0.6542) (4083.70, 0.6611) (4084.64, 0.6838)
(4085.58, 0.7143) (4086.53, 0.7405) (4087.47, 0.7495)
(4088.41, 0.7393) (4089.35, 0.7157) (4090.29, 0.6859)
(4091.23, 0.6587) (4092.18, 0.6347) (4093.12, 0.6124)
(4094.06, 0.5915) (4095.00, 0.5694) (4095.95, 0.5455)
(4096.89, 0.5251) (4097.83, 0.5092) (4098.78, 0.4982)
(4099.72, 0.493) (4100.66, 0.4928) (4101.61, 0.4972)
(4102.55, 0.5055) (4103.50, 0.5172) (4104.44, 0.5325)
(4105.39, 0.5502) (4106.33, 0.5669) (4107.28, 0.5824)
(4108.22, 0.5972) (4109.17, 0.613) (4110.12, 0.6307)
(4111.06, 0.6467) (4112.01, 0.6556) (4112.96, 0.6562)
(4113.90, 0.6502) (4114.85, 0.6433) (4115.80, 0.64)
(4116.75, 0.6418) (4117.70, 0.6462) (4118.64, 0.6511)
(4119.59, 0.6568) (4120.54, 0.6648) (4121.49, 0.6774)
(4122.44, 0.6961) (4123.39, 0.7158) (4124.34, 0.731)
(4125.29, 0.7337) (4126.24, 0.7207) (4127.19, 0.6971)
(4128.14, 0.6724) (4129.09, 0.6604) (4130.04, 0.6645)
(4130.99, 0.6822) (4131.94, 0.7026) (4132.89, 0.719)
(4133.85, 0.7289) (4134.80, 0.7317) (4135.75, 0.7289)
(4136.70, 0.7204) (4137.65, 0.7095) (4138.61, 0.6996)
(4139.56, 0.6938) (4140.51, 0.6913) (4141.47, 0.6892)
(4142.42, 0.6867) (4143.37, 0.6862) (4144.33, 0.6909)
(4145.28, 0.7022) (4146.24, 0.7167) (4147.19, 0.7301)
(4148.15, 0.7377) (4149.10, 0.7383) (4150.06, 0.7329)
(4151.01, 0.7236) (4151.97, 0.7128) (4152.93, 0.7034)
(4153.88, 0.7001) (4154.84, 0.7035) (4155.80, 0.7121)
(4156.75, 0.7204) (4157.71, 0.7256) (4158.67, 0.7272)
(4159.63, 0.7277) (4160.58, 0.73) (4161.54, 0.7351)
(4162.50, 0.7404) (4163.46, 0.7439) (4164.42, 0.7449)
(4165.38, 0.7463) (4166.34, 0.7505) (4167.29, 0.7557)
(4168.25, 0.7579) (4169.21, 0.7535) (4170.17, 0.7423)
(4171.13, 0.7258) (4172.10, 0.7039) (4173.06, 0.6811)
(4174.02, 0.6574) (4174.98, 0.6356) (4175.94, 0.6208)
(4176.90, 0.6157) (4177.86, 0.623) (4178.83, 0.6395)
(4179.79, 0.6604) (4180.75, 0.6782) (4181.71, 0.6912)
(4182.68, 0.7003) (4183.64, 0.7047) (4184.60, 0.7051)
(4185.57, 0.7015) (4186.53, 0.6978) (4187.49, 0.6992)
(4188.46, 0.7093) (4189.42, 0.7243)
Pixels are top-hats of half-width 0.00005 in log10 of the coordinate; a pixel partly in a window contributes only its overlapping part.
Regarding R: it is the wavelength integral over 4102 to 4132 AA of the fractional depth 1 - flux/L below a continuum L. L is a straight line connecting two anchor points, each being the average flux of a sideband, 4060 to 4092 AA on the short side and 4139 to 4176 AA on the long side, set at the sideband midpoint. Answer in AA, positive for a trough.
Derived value 2.8 AA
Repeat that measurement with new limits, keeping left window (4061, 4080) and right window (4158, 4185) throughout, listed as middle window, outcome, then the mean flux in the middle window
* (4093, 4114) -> 4.2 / 0.565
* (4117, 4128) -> 0.2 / 0.689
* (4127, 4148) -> 0.1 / 0.701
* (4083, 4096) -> 0.7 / 0.668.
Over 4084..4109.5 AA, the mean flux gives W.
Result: 0.597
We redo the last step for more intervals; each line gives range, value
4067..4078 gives 0.7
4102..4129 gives 0.639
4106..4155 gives 0.684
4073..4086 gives 0.678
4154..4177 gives 0.716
